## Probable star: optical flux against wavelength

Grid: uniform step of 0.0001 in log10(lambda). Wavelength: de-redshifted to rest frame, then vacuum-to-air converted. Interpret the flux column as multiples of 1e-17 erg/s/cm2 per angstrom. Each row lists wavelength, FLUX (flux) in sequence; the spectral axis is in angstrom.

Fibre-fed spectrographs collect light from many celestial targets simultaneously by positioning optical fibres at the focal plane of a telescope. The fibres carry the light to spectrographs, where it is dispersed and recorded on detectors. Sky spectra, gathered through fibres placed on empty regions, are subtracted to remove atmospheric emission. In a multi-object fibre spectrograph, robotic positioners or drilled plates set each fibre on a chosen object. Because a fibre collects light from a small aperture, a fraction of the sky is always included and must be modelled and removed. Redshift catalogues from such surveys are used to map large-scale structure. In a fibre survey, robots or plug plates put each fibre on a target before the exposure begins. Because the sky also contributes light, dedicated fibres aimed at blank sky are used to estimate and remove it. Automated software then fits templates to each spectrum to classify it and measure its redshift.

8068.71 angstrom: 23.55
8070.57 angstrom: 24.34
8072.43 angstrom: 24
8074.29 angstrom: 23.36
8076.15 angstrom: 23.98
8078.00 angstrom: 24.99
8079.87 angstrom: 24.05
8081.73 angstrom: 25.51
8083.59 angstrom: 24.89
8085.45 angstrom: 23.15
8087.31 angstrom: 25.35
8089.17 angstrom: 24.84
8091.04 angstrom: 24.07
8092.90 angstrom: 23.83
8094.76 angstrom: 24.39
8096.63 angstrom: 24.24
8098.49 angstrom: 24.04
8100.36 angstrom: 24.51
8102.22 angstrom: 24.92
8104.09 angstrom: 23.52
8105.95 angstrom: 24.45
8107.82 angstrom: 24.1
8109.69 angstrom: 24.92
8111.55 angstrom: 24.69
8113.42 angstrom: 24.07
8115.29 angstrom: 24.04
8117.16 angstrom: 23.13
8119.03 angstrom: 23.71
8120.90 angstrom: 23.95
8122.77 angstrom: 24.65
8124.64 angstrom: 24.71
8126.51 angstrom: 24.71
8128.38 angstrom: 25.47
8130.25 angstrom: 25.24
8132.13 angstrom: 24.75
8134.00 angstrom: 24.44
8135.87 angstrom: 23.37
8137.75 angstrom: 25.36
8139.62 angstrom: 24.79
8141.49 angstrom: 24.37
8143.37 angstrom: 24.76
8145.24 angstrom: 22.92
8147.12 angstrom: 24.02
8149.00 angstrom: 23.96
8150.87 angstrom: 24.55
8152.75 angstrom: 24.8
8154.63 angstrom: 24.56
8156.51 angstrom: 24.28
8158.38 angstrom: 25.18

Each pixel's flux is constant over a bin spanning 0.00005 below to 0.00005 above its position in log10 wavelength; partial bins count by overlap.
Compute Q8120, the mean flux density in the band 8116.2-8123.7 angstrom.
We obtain 23.9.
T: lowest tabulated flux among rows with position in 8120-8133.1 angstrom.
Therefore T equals 23.95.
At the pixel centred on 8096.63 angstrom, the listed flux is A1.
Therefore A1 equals 24.24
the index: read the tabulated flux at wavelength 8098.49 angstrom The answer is 24.04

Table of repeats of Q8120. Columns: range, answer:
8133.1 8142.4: 24.5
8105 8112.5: 24.6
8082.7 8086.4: 24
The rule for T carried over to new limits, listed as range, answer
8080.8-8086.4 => 23.15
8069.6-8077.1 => 23.36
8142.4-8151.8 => 22.92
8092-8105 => 23.52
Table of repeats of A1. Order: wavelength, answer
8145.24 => 22.92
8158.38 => 25.18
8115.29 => 24.04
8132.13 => 24.75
